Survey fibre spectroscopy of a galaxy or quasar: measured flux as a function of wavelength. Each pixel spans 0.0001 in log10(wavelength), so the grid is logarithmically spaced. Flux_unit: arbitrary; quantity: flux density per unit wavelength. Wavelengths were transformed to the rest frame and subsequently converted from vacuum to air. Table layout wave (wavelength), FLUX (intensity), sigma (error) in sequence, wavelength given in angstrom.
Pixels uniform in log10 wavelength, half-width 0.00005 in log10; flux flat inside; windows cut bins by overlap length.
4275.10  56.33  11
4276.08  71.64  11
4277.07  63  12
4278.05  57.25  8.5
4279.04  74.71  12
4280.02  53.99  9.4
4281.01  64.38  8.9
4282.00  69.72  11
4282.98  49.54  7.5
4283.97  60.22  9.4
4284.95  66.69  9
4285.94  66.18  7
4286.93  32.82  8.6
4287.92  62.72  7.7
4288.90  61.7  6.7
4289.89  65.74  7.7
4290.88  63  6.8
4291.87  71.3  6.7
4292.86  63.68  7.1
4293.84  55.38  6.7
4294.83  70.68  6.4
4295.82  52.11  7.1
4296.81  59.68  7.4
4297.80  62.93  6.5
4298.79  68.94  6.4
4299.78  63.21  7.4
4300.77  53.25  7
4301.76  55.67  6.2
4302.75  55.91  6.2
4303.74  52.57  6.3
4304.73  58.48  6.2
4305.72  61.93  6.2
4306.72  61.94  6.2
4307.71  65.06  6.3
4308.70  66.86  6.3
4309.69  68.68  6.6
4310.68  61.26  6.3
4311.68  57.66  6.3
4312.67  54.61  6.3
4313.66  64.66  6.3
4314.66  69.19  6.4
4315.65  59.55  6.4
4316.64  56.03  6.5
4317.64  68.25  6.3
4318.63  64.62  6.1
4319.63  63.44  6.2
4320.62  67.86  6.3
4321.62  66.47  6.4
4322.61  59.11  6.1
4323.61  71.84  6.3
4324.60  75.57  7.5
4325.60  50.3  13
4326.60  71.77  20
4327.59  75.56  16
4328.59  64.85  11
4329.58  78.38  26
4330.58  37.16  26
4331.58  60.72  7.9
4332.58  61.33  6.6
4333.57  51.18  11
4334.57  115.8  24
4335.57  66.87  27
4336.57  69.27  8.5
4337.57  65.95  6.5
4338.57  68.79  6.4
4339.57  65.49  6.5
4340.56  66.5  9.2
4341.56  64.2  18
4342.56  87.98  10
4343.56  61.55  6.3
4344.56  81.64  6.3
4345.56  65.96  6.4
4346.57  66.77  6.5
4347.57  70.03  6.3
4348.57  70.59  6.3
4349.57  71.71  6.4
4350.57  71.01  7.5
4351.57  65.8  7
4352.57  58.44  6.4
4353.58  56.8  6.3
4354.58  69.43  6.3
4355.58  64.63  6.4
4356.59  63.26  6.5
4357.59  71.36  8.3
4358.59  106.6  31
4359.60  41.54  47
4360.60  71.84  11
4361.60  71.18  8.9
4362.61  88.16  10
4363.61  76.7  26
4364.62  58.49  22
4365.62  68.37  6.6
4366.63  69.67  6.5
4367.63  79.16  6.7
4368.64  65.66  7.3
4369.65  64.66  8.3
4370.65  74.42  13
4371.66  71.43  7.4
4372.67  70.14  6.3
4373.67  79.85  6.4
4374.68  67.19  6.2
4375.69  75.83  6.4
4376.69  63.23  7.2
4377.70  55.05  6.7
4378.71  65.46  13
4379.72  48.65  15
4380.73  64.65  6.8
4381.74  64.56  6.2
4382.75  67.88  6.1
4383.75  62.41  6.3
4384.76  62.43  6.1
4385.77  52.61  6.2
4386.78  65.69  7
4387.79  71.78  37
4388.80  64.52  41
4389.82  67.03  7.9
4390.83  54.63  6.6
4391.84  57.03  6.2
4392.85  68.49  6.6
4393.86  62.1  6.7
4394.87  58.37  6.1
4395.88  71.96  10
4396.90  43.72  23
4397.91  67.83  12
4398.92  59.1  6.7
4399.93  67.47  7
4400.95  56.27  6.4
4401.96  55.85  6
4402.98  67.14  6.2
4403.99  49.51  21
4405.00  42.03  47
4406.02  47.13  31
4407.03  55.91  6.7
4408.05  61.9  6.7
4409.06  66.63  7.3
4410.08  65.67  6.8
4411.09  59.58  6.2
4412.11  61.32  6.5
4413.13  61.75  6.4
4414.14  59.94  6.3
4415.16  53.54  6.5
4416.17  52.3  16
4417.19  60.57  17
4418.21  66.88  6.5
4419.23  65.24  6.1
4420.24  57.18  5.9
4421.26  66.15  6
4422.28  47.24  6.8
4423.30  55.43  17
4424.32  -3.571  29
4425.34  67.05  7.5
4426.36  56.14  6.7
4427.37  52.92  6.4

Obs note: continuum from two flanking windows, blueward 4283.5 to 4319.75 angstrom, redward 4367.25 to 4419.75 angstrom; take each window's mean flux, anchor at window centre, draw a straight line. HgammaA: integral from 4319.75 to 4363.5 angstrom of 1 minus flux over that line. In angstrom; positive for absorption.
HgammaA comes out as -4.9 angstrom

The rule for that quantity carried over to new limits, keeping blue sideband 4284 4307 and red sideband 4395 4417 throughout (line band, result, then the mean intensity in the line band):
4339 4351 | -2.2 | 70.3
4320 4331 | -1.1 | 65.6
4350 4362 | -1.7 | 67.7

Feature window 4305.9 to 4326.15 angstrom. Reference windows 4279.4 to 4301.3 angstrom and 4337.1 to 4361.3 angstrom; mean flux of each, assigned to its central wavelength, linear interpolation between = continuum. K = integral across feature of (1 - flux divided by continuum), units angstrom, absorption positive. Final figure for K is 0.2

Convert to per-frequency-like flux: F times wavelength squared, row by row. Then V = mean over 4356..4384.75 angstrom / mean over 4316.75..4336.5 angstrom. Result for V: 1.1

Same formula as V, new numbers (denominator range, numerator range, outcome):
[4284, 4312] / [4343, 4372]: 1.17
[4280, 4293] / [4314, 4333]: 1.07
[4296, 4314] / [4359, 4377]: 1.19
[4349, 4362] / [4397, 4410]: 0.87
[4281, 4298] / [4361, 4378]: 1.21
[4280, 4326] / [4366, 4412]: 1.06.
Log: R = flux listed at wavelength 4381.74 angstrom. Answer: 64.56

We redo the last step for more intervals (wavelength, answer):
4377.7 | 55.05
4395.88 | 71.96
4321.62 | 66.47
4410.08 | 65.67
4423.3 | 55.43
